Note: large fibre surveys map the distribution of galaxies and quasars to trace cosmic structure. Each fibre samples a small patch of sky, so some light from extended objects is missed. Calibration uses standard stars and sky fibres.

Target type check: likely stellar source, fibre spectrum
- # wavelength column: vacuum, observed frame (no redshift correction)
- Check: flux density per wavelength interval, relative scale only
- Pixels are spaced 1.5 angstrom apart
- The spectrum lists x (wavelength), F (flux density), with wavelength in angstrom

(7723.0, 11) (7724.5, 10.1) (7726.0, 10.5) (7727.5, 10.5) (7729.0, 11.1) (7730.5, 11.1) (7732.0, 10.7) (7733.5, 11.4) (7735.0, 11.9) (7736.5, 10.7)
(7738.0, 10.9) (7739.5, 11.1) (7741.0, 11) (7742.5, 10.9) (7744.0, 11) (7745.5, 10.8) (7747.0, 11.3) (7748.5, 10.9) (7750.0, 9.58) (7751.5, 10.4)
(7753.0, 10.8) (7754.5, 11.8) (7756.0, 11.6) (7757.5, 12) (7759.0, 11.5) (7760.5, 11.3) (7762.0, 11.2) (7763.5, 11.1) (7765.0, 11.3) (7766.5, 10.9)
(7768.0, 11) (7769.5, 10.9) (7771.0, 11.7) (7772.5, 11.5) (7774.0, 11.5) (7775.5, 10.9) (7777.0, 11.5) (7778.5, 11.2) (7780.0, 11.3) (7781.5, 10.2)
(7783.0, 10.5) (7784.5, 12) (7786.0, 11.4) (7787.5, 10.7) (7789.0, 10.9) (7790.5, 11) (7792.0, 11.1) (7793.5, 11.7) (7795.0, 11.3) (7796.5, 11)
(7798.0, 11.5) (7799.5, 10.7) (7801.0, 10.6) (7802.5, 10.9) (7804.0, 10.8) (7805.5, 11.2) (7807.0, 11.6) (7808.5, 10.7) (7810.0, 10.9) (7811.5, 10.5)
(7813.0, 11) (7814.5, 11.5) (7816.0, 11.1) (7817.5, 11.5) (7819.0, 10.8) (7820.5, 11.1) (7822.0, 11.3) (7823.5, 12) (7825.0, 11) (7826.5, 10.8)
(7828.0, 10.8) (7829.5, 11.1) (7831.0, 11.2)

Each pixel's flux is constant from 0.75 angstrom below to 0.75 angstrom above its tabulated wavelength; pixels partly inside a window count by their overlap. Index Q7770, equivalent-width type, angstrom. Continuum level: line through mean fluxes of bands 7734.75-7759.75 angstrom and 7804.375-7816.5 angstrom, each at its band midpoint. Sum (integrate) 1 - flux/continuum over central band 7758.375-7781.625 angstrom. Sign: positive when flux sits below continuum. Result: -0.3 angstrom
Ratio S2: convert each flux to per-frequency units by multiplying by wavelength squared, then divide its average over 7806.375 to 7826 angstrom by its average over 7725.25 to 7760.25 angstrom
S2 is 1.03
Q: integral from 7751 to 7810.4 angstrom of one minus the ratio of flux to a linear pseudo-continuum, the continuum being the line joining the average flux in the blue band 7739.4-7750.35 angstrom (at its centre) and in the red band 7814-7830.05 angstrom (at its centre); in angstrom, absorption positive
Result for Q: -0.8 angstrom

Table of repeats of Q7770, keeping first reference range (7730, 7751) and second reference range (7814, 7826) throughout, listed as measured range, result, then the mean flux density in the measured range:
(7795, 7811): 0.3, 11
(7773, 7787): -0.1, 11.2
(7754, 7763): -0.4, 11.5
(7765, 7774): -0.1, 11.2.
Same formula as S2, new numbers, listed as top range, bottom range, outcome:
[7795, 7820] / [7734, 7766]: 1.01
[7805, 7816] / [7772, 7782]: 1.00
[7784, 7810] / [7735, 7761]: 1.02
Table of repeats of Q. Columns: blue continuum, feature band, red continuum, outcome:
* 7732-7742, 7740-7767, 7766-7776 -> 0.2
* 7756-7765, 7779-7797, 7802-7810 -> 0.1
